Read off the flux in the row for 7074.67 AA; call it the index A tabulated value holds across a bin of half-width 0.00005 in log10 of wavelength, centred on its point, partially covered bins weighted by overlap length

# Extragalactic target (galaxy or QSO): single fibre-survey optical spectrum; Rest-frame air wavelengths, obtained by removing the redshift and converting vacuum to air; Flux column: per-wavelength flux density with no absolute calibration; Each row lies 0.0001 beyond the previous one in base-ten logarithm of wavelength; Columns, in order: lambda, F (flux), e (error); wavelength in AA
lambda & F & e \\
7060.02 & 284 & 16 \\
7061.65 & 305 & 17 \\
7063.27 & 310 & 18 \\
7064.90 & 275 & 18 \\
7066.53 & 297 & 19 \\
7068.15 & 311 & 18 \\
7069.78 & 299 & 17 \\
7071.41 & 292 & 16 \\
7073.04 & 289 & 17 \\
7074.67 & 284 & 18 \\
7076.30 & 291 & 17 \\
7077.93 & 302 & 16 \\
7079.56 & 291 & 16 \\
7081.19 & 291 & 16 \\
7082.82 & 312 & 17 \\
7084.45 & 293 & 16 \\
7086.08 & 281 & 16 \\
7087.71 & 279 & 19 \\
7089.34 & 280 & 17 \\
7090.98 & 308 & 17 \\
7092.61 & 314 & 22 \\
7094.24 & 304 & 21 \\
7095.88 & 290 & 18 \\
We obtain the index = 284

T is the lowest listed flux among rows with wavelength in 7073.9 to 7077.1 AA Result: 284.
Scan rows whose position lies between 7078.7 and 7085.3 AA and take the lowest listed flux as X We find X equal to 291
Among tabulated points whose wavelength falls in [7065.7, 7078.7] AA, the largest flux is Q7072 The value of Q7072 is 311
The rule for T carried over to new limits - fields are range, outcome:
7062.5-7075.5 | 275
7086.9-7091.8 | 279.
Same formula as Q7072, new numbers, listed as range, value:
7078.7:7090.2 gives 312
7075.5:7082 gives 302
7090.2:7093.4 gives 314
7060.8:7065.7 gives 310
